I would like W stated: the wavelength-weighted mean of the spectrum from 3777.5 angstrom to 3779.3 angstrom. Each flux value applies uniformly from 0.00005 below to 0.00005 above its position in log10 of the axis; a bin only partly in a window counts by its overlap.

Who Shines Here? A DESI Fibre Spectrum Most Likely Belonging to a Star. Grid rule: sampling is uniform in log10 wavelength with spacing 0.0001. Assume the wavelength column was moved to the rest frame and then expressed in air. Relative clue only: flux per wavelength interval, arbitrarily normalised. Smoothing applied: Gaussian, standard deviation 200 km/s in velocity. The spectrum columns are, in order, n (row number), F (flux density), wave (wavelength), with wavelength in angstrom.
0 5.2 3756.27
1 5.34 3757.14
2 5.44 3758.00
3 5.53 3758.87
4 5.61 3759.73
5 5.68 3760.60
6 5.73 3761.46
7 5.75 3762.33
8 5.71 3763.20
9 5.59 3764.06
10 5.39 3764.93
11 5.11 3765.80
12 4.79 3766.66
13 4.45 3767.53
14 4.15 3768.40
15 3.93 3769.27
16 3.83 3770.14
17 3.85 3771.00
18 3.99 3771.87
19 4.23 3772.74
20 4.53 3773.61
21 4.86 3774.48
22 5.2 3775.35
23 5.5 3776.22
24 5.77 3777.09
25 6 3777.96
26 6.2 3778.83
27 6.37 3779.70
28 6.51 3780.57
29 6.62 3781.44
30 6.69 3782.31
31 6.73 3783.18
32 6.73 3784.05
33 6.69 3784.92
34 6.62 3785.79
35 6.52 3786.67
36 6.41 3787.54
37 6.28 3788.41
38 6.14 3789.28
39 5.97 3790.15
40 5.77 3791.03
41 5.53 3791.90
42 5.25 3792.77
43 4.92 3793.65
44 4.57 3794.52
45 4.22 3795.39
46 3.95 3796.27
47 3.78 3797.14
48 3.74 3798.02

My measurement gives 6.1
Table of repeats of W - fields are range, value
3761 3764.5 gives 5.7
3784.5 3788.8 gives 6.5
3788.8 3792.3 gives 5.86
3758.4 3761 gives 5.6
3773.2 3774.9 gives 4.69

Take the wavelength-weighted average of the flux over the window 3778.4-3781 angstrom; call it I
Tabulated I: 6.36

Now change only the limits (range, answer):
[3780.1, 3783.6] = 6.64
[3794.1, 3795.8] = 4.41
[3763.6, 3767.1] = 5.23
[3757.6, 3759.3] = 5.48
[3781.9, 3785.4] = 6.72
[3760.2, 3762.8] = 5.72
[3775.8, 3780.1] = 5.97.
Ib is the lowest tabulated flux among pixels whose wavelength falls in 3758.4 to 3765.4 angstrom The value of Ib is 5.39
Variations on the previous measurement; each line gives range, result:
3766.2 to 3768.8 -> 4.15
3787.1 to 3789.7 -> 6.14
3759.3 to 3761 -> 5.61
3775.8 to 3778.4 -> 5.5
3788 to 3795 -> 4.57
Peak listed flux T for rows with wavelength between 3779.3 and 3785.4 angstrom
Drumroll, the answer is 6.73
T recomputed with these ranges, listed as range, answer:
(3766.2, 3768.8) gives 4.79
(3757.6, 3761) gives 5.68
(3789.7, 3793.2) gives 5.97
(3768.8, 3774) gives 4.53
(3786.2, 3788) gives 6.52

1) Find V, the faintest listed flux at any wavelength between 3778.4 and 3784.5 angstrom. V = 6.2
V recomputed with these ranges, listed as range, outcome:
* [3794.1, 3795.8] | 4.22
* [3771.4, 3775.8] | 3.99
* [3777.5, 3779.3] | 6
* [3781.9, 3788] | 6.41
